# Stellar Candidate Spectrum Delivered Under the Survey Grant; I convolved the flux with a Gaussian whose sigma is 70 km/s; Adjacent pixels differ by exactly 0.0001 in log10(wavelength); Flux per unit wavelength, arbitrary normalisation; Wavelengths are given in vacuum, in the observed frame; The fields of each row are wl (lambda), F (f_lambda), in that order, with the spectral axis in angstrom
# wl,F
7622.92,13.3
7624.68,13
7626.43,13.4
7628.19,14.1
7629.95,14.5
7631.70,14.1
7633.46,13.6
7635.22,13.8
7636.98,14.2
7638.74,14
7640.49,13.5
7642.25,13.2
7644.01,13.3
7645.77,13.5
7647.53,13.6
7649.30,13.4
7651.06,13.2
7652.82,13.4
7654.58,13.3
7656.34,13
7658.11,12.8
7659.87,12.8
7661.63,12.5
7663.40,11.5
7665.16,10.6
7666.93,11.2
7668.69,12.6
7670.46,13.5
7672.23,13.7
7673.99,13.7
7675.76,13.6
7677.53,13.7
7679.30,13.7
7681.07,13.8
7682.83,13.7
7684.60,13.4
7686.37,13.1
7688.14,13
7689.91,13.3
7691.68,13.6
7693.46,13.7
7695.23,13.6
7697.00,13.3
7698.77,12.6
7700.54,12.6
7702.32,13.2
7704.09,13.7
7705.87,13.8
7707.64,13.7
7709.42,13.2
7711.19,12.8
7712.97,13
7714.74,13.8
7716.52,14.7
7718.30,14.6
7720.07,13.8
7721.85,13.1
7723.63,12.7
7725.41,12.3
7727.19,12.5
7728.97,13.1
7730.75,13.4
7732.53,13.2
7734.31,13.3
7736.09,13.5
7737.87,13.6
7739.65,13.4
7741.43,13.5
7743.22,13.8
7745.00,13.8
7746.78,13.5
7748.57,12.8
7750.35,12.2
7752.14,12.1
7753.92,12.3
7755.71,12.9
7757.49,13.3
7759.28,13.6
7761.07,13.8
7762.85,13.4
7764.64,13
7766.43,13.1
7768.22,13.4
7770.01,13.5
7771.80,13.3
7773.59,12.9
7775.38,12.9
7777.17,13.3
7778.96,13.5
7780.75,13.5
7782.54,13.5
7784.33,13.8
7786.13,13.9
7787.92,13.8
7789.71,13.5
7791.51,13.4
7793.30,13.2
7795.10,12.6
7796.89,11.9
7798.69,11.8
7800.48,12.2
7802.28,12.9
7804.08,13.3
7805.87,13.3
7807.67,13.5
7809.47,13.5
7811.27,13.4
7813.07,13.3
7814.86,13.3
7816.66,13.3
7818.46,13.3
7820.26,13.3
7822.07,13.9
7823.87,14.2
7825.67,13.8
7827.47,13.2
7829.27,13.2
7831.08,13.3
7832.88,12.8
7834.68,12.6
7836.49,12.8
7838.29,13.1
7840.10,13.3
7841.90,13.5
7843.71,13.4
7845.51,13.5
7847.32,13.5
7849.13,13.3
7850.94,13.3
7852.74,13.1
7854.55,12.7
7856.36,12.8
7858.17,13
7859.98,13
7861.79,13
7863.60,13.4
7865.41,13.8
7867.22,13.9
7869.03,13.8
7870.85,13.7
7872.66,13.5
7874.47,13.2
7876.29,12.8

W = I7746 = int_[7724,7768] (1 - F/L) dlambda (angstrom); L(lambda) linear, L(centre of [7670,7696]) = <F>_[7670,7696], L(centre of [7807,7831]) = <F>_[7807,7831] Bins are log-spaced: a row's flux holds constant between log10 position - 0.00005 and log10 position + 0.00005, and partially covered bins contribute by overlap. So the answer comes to 1.2 angstrom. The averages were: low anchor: 13.5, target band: 13.1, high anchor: 13.5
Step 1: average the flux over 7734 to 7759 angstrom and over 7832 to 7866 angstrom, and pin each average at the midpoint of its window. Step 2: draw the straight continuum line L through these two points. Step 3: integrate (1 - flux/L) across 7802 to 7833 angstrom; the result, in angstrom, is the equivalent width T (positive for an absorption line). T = -0.6 angstrom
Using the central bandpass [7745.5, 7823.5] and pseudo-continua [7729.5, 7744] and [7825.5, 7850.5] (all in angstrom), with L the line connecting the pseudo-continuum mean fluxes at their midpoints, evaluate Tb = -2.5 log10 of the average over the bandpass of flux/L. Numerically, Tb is 0.01 mag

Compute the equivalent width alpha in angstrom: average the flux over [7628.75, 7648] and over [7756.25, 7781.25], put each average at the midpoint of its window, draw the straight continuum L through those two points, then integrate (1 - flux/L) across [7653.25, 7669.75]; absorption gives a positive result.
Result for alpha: 1.7 angstrom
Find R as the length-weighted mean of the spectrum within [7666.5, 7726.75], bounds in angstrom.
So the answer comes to 13.4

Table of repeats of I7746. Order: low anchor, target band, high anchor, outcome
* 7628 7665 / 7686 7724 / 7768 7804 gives -0.49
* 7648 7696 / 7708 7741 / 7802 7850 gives -0.42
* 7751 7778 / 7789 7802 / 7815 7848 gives 0.55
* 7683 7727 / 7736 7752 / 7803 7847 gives 0.08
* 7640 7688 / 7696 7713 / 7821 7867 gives -0.10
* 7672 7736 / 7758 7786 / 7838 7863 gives -0.19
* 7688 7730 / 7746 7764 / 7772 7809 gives 0.32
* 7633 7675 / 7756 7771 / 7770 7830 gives -0.17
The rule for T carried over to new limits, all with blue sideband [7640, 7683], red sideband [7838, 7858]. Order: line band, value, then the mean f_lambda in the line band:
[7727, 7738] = -0.1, 13.3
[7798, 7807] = 0.3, 12.7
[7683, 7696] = -0.3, 13.4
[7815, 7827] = -0.4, 13.6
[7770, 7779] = 0.0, 13.2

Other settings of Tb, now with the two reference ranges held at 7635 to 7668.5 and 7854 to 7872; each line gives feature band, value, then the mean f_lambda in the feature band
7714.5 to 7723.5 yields -0.07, 13.9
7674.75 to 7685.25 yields -0.05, 13.7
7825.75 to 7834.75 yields 0.01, 13.1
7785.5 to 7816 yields 0.01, 13.1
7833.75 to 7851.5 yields 0.01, 13.2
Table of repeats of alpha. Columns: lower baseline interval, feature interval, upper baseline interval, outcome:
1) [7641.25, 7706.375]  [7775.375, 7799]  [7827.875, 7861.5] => -0.2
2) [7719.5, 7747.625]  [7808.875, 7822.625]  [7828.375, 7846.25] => -0.2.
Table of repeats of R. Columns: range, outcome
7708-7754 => 13.3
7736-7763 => 13.2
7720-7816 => 13.2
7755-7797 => 13.3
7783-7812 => 13.1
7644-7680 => 13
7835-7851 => 13.3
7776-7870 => 13.3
